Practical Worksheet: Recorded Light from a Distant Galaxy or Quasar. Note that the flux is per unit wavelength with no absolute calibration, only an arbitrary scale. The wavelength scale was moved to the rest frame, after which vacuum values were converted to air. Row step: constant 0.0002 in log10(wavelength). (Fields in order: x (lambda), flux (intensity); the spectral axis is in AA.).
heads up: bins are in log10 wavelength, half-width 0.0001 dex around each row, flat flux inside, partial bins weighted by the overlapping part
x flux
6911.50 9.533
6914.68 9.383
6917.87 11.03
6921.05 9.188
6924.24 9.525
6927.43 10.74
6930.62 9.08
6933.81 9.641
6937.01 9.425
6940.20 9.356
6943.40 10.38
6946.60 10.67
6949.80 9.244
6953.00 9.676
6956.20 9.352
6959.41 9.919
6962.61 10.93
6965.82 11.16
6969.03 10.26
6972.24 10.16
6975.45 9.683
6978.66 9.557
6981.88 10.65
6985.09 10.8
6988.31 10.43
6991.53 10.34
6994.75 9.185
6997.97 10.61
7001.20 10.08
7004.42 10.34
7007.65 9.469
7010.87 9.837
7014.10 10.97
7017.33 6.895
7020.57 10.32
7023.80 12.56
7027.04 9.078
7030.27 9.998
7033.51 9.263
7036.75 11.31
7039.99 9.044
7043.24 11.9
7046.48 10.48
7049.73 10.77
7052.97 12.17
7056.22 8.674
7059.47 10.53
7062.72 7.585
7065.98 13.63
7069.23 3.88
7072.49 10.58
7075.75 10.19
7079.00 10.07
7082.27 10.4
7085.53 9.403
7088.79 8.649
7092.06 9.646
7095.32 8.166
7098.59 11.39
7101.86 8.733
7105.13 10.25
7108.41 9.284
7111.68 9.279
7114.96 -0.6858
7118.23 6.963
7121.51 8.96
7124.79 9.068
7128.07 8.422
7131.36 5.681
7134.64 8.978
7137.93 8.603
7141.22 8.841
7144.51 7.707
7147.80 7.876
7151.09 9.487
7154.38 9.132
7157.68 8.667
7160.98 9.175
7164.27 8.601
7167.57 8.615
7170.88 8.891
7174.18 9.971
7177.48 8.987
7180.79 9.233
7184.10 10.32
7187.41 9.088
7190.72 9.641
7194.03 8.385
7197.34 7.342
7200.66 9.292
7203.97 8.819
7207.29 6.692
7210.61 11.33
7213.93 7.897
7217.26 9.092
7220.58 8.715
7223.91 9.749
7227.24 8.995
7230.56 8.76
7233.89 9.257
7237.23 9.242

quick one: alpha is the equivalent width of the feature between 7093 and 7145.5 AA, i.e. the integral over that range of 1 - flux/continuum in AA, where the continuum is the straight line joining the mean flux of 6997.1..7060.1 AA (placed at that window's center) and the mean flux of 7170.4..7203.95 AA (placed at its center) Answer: 8.0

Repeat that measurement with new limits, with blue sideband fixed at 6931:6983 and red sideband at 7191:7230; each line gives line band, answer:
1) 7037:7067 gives -3.06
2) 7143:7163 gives 0.83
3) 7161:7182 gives -0.20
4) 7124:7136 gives 1.60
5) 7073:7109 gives -1.32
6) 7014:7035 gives -0.29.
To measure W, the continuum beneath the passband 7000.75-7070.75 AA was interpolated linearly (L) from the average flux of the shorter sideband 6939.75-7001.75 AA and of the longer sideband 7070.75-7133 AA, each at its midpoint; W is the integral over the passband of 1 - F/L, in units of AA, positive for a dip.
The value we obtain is -4.1 AA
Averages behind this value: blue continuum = 10.1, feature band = 9.95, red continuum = 8.64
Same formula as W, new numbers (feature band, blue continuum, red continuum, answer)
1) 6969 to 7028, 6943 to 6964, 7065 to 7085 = -1.2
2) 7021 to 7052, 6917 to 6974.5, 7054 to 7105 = -2.8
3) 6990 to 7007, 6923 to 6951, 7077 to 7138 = -1.4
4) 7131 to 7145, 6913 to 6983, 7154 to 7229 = 1.5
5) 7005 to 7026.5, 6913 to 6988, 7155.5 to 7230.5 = -0.6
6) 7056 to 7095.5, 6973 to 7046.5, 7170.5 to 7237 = 1.4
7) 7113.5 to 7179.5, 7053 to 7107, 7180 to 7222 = 7.6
